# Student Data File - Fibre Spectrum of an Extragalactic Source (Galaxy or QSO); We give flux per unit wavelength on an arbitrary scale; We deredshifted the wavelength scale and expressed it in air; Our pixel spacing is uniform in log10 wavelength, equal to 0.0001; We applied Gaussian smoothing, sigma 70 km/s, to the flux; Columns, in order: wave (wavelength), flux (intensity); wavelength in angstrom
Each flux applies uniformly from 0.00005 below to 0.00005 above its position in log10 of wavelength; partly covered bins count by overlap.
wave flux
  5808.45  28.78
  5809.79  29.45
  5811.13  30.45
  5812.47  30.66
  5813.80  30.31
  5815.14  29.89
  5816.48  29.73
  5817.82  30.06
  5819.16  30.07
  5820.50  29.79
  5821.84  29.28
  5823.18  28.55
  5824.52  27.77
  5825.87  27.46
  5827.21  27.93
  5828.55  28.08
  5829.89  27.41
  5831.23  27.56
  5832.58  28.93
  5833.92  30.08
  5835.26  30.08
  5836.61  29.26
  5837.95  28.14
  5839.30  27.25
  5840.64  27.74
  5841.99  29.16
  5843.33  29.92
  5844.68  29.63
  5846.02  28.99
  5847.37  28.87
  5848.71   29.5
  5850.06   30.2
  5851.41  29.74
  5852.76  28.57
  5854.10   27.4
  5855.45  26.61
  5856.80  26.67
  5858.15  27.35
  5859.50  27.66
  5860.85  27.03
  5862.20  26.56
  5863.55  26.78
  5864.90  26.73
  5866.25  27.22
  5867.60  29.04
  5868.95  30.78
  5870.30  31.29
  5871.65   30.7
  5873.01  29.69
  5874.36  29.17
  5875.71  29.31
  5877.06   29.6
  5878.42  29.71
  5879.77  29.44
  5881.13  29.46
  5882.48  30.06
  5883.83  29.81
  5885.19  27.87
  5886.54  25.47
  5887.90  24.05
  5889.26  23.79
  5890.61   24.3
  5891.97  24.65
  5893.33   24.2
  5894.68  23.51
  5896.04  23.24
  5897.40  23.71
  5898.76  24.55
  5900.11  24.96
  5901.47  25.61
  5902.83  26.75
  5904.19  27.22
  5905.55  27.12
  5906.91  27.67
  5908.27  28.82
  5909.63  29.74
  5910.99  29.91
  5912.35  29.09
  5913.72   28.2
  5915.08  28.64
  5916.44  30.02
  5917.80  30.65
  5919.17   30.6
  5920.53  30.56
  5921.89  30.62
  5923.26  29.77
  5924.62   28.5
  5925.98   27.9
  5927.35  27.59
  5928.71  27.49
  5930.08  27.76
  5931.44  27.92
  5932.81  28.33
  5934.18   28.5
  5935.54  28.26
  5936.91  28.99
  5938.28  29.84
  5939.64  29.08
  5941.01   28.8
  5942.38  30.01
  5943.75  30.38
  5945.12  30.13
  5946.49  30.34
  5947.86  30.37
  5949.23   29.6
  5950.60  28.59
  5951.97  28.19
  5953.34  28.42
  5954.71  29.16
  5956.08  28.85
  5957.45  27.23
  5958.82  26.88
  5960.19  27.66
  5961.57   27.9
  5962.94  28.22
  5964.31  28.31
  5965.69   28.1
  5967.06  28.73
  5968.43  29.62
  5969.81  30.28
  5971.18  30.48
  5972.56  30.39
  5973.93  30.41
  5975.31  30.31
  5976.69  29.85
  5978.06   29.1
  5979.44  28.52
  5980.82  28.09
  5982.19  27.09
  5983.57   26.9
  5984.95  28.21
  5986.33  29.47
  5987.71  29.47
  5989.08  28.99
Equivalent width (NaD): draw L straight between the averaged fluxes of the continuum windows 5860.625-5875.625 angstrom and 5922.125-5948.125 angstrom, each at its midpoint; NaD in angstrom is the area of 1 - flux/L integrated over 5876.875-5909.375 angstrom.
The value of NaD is 2.6 angstrom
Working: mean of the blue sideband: 28.7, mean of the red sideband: 28.9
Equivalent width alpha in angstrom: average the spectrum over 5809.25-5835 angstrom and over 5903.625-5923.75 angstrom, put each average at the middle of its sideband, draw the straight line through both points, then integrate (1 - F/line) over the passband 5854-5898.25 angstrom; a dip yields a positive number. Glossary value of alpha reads 2.8 angstrom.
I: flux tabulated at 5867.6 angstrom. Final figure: 29.04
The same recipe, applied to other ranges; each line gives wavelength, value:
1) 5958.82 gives 26.88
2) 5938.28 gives 29.84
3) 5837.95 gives 28.14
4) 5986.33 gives 29.47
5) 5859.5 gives 27.66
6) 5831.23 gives 27.56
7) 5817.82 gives 30.06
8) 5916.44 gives 30.02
